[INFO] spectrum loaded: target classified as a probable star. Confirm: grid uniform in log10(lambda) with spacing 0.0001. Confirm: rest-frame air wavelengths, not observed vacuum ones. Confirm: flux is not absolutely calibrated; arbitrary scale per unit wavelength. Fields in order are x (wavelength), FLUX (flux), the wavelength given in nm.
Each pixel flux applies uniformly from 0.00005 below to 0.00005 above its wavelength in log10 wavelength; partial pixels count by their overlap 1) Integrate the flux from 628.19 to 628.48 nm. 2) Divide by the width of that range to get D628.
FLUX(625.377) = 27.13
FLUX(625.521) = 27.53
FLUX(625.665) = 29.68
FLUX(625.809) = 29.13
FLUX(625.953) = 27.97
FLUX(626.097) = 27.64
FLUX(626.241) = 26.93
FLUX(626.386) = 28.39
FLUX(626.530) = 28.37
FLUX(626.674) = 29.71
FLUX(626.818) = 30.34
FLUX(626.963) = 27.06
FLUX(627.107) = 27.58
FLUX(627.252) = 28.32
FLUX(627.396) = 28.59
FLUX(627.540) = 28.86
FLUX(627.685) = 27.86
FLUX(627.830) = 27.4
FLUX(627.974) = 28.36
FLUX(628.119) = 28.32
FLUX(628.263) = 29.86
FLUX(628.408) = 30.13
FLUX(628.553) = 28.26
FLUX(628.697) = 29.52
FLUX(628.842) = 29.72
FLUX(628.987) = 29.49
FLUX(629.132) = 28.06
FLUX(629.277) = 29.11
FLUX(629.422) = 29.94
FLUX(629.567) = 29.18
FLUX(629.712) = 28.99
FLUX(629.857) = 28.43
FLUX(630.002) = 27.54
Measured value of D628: 30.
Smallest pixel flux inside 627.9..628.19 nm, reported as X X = 28.32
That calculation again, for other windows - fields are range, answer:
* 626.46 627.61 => 27.06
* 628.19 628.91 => 28.26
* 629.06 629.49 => 28.06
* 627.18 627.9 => 27.4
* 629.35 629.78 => 28.99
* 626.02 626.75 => 26.93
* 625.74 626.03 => 27.97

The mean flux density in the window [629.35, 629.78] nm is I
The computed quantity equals 29.4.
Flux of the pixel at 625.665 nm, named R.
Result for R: 29.68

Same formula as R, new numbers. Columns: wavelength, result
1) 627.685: 27.86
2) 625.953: 27.97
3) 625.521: 27.53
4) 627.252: 28.32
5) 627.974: 28.36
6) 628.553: 28.26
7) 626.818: 30.34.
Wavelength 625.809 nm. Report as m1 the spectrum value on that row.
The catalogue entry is 29.13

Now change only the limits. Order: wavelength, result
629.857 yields 28.43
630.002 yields 27.54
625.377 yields 27.13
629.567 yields 29.18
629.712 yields 28.99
